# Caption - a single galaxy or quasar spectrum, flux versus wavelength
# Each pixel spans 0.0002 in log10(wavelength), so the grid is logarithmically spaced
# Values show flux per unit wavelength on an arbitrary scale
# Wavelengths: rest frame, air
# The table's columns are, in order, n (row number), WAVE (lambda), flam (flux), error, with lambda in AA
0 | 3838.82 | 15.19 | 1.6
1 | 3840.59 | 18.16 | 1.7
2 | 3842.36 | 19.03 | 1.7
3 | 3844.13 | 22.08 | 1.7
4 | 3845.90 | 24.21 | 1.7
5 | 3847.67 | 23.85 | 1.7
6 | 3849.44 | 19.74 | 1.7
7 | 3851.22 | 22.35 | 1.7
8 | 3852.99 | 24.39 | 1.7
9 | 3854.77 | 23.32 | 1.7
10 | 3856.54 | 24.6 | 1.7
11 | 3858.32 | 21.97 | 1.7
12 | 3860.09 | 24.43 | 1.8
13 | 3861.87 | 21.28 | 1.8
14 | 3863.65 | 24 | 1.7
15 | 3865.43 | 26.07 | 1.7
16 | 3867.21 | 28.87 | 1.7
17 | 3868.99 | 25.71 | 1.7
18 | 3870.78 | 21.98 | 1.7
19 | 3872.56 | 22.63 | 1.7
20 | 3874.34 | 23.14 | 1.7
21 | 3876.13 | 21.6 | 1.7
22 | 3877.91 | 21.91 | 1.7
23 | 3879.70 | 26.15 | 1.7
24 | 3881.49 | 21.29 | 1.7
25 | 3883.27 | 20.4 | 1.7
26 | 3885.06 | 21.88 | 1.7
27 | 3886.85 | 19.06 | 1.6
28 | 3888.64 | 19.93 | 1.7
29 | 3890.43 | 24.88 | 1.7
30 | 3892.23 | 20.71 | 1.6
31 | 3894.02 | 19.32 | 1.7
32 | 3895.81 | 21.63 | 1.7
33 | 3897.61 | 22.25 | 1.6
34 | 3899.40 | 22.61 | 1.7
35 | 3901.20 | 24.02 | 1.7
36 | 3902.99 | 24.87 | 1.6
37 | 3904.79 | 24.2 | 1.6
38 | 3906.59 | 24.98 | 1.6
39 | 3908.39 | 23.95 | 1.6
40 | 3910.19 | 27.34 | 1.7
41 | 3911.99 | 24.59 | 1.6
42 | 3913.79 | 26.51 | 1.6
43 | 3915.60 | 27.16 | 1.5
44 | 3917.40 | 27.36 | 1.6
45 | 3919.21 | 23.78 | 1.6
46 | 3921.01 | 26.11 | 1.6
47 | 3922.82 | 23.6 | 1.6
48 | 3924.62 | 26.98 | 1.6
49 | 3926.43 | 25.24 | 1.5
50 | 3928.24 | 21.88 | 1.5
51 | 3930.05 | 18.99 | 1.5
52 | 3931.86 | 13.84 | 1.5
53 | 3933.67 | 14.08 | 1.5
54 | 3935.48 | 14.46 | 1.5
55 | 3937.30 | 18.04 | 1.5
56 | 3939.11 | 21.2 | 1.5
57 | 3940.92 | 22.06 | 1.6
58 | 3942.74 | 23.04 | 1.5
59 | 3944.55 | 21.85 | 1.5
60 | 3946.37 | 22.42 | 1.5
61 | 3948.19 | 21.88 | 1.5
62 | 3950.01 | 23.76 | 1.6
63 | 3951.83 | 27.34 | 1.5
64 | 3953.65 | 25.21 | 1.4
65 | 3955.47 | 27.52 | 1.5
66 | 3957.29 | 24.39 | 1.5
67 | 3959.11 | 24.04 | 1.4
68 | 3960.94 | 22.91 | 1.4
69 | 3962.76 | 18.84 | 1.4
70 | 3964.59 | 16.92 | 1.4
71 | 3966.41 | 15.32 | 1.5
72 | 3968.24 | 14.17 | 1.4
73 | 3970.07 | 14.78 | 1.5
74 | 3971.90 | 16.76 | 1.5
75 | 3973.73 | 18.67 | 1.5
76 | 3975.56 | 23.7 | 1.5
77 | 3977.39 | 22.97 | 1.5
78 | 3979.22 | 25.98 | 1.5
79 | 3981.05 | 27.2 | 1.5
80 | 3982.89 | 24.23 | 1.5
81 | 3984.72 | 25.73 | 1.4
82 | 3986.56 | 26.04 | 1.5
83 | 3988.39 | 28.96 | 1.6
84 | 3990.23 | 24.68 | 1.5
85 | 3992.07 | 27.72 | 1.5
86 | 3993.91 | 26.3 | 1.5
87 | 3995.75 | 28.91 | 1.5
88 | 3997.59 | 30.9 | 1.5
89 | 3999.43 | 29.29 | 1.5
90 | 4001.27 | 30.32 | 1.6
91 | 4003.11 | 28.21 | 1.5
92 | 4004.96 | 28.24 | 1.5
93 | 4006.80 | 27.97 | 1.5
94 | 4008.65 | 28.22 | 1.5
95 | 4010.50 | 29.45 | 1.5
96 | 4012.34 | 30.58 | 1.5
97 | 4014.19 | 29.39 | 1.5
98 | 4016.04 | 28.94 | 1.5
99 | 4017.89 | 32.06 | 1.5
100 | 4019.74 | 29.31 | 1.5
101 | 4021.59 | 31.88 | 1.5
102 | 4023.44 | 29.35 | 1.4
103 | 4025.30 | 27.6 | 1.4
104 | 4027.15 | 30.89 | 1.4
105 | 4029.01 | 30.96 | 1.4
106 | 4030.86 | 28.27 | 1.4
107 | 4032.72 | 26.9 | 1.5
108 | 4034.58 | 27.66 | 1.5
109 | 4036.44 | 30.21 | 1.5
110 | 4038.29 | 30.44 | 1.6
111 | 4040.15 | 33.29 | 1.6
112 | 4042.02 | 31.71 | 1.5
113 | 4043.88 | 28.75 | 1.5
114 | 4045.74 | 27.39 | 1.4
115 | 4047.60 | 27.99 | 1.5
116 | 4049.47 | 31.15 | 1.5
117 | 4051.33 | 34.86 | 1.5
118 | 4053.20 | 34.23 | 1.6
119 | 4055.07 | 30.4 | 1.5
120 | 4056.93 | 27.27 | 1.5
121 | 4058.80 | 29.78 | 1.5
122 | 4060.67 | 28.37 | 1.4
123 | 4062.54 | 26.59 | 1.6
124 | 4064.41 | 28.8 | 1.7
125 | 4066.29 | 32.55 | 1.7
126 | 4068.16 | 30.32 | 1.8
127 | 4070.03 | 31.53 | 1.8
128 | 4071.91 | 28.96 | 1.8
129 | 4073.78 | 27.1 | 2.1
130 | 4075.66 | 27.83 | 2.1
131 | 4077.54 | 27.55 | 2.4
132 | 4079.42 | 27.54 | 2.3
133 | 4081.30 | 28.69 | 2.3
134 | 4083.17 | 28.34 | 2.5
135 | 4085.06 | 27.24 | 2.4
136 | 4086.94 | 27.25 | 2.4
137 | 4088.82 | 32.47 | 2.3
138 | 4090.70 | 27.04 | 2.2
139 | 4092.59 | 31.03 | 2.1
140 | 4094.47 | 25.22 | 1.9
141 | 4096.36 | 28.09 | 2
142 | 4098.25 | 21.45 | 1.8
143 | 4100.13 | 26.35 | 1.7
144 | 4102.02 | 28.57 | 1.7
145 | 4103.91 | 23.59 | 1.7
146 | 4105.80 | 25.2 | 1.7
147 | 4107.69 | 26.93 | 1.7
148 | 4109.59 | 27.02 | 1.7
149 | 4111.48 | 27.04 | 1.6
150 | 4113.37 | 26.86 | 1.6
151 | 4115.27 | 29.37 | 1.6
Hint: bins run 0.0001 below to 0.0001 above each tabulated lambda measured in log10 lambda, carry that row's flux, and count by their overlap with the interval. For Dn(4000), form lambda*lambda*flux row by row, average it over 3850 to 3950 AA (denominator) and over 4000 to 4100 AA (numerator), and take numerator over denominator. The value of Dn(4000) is 1.38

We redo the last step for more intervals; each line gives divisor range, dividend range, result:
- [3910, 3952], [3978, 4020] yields 1.30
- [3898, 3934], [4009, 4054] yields 1.34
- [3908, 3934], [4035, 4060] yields 1.38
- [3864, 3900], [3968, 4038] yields 1.28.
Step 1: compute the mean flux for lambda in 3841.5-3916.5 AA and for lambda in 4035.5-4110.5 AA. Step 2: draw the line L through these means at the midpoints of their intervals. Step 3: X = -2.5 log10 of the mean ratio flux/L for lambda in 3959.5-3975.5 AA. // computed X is 0.40 mag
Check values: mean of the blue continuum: 23.2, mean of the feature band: 17.8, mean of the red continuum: 28.7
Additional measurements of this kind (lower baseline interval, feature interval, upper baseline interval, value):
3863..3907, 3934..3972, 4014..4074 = 0.24 mag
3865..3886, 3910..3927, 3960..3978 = -0.22 mag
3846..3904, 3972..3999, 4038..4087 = 0.05 mag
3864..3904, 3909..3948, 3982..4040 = 0.11 mag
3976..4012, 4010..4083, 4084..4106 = -0.09 mag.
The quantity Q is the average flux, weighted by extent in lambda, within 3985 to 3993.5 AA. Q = 26.7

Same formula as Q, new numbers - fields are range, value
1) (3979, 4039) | 28.6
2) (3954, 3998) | 23.2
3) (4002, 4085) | 29.5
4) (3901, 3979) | 22.1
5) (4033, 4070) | 30.1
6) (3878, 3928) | 23.7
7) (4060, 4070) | 29.6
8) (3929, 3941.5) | 17.5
